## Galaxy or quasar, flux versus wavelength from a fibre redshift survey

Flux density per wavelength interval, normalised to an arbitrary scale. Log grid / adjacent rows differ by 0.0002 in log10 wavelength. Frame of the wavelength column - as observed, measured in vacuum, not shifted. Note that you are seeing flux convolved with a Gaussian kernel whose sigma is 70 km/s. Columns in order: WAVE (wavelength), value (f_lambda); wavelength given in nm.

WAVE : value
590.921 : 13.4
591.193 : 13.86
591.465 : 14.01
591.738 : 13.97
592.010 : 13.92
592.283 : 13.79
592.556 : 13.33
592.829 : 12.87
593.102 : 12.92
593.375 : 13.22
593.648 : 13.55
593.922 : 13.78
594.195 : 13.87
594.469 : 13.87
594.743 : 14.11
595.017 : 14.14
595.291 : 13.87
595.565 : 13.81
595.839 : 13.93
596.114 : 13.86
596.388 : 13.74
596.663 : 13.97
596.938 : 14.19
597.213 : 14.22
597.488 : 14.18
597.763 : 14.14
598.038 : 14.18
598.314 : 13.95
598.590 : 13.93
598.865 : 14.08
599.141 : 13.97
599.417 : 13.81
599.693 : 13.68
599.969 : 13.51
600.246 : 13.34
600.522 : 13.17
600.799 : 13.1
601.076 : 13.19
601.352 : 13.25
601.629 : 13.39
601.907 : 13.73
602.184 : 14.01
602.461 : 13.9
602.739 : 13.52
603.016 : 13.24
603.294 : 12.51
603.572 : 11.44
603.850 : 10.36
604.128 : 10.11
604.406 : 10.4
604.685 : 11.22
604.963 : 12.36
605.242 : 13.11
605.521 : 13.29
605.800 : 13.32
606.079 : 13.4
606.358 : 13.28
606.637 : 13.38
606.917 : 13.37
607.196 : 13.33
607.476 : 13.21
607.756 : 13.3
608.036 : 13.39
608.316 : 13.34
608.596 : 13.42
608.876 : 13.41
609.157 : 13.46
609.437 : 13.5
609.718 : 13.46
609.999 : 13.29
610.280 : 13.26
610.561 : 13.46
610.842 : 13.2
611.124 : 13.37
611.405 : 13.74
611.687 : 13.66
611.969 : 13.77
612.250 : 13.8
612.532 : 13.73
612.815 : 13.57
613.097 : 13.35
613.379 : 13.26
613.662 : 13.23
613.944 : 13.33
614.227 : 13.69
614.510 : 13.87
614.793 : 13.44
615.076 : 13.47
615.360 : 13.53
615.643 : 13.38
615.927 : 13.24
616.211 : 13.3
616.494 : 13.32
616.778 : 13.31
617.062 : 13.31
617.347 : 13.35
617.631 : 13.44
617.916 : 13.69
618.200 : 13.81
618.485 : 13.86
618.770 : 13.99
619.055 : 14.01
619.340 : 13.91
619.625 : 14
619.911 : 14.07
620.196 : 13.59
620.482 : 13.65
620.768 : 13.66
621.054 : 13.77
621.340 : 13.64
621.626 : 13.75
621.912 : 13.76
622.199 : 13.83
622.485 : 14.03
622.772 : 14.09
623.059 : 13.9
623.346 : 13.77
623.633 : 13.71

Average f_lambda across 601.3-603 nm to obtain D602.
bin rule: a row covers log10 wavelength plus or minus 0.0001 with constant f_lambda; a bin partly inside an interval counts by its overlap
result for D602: 13.6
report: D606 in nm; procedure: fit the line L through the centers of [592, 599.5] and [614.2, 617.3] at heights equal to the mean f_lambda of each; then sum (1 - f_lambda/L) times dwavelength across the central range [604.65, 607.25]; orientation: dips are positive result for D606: 0.11 nm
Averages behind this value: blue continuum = 13.8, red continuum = 13.4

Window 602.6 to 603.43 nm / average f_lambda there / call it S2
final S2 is 13.1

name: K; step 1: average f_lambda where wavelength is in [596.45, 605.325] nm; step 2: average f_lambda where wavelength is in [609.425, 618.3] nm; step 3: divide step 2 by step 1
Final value 1.02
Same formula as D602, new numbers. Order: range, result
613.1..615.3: 13.5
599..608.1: 13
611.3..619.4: 13.6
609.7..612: 13.5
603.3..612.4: 12.9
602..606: 12.4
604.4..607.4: 12.9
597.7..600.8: 13.8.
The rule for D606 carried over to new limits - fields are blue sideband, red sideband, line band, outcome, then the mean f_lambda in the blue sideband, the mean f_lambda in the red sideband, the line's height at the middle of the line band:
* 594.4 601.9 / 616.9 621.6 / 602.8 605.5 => 0.39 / 13.8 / 13.7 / 13.8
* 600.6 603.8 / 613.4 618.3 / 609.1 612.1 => -0.03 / 13.1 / 13.4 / 13.3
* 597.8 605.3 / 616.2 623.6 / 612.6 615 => 0.00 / 13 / 13.7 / 13.5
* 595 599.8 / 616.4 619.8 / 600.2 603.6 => 0.16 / 14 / 13.7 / 13.9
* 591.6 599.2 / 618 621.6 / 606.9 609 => 0.07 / 13.8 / 13.8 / 13.8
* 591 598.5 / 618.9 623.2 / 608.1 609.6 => 0.04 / 13.8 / 13.8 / 13.8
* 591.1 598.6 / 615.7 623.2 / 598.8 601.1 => 0.04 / 13.8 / 13.7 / 13.8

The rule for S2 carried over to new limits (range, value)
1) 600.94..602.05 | 13.4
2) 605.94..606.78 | 13.4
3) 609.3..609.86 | 13.5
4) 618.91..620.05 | 14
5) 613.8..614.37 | 13.5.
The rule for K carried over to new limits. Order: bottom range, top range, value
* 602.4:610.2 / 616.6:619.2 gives 1.06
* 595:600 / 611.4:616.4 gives 0.97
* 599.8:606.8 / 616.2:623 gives 1.07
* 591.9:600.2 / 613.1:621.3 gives 0.98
